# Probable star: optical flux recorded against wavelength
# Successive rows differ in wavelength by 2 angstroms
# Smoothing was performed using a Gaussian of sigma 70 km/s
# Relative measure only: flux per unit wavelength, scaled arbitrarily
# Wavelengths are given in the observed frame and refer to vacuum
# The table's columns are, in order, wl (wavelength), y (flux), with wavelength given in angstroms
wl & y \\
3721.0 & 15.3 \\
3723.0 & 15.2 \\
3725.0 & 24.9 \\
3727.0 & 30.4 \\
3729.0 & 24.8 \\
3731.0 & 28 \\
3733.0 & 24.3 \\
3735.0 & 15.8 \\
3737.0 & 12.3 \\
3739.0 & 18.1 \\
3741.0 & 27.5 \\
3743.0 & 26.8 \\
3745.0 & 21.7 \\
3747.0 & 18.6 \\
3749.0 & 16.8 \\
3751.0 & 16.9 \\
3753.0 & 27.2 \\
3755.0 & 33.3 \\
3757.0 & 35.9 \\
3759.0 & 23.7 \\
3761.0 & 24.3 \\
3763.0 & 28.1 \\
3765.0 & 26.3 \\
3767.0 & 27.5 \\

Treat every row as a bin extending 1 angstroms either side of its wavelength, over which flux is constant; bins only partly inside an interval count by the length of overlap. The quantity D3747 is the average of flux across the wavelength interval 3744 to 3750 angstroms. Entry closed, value 19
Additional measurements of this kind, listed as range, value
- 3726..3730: 27.6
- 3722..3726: 20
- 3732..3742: 19.6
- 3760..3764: 26.2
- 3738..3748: 22.5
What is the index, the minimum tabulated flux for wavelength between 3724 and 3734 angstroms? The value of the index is 24.3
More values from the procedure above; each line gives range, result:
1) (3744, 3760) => 16.8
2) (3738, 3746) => 18.1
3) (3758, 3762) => 23.7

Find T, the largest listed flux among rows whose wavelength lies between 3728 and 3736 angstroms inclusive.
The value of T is 28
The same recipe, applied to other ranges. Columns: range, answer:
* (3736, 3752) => 27.5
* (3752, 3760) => 35.9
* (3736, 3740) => 18.1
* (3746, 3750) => 18.6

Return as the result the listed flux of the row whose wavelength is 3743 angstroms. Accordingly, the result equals 26.8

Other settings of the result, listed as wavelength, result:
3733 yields 24.3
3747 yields 18.6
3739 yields 18.1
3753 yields 27.2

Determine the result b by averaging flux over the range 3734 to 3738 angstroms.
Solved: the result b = 14.1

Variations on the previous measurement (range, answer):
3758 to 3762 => 24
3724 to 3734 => 26.5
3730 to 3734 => 26.1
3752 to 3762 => 28.9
